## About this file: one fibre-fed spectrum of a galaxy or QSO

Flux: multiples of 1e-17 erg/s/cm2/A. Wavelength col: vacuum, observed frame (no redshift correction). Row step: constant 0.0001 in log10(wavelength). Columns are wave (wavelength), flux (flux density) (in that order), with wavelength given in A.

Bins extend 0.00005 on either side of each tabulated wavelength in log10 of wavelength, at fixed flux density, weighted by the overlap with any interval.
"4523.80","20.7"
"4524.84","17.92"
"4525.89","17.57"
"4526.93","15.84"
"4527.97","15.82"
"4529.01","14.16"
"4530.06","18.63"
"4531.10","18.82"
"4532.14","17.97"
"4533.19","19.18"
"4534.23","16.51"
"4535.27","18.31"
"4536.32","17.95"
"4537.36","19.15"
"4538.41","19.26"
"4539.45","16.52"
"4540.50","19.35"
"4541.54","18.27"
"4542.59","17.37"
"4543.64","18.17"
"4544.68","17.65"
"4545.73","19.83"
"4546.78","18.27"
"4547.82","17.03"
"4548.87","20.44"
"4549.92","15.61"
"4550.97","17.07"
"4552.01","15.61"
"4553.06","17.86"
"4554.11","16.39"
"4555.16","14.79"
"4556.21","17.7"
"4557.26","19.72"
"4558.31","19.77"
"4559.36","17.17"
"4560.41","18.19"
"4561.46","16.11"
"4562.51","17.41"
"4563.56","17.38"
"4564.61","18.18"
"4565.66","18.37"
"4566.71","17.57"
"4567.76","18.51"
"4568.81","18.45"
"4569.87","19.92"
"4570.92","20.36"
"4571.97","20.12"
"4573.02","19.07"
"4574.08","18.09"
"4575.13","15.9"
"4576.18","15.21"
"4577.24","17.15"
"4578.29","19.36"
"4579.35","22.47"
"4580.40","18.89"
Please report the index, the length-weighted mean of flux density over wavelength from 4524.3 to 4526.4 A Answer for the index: 17.7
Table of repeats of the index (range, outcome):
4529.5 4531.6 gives 18.6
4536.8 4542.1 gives 18.5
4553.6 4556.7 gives 16.3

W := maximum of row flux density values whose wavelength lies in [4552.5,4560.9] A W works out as 19.77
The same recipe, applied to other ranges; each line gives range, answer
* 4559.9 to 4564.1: 18.19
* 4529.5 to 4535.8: 19.18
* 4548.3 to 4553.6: 20.44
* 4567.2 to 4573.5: 20.36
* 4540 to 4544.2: 19.35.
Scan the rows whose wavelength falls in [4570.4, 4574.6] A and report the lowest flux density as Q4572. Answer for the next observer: 18.09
